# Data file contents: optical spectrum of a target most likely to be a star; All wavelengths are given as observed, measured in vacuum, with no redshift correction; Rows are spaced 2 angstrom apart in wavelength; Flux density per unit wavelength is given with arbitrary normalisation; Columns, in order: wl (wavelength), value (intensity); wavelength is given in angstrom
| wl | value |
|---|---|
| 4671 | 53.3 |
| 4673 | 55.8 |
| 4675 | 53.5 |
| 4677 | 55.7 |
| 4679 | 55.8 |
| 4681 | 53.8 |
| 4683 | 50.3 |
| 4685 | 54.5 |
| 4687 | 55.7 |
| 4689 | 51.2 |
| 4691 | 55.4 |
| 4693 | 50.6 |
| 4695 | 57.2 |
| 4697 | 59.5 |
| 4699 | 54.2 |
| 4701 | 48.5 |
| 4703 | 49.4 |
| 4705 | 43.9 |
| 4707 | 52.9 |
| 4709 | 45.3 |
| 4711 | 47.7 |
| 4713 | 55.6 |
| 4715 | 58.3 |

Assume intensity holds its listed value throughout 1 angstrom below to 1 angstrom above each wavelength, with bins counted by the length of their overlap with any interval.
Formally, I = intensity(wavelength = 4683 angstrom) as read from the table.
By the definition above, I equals 50.3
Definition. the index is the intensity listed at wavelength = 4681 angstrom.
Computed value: 53.8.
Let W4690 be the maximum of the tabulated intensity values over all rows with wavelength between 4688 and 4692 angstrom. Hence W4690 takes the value 55.4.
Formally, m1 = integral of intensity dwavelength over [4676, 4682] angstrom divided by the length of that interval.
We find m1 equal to 55.1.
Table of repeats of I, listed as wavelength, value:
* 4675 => 53.5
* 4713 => 55.6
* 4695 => 57.2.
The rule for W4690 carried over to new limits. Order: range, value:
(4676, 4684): 55.8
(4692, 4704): 59.5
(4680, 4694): 55.7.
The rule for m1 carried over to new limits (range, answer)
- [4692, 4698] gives 55.8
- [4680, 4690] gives 53.1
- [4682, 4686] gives 52.4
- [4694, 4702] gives 54.9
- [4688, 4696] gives 53.6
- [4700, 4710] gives 48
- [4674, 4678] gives 54.6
